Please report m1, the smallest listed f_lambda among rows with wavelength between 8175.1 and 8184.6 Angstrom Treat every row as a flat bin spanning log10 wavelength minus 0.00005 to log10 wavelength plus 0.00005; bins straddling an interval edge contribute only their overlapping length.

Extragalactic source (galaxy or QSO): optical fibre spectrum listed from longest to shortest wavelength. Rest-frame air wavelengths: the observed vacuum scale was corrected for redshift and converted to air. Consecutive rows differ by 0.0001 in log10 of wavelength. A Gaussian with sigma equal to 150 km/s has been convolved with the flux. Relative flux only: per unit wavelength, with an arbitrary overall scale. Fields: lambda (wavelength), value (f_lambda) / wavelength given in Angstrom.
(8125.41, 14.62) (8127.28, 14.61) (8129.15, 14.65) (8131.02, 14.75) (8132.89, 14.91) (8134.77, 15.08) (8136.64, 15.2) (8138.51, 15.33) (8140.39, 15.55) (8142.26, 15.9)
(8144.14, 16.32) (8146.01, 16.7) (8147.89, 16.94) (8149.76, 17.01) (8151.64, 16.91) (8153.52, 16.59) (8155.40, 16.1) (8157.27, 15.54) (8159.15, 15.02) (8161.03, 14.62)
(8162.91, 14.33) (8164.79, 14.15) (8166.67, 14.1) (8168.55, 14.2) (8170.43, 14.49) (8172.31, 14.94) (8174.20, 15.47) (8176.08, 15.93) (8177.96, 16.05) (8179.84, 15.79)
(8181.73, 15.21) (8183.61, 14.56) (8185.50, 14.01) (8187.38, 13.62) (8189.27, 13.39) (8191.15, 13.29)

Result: 14.56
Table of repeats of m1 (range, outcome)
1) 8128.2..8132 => 14.65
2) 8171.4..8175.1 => 14.94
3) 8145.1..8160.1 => 15.02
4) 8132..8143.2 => 14.91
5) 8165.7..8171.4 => 14.1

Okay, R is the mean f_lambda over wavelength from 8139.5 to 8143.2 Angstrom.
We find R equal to 15.7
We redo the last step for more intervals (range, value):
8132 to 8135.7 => 15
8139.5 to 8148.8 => 16.3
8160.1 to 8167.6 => 14.3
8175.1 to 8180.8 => 15.9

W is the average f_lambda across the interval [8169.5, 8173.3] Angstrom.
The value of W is 14.7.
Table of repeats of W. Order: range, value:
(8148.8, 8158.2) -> 16.4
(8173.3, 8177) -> 15.7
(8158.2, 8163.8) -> 14.7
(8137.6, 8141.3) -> 15.4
